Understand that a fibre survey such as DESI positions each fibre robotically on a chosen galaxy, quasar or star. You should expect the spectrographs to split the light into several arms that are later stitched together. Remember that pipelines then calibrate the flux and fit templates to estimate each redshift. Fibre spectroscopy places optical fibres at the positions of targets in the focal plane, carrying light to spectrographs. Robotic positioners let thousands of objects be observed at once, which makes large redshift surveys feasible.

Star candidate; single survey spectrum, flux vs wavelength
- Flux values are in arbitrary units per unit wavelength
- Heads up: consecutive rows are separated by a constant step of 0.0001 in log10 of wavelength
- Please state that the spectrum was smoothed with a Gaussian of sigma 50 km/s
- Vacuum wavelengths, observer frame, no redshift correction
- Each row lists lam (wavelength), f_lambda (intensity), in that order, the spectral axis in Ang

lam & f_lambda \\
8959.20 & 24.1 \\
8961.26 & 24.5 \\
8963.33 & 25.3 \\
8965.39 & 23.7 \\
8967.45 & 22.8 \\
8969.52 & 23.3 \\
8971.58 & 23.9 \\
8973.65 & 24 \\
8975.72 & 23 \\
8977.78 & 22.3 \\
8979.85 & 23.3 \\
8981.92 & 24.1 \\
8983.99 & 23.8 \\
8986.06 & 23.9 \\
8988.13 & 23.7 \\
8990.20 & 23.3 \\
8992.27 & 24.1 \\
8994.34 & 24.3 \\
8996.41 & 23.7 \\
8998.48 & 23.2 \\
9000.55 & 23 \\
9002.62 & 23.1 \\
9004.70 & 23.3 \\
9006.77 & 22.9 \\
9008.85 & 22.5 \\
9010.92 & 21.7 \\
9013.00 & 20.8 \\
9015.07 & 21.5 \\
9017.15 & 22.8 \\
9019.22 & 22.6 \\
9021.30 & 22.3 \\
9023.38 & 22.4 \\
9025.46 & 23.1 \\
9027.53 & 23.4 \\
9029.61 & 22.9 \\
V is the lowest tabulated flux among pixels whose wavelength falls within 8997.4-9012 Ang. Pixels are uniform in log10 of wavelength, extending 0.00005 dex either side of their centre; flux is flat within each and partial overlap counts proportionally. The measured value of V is 21.7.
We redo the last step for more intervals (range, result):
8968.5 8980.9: 22.3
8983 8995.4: 23.3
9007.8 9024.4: 20.8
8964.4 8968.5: 22.8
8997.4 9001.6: 23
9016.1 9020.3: 22.6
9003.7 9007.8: 22.9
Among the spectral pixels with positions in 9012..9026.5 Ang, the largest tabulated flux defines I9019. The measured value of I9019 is 23.1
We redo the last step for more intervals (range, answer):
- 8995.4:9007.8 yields 23.7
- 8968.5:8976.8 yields 24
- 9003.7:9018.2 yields 23.3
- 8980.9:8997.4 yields 24.3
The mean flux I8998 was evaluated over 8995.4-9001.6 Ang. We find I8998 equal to 23.3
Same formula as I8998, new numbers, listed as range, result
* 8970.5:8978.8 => 23.3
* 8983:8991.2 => 23.7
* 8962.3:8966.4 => 24.5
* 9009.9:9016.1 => 21.3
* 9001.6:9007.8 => 23.1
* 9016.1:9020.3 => 22.7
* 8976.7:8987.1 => 23.5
